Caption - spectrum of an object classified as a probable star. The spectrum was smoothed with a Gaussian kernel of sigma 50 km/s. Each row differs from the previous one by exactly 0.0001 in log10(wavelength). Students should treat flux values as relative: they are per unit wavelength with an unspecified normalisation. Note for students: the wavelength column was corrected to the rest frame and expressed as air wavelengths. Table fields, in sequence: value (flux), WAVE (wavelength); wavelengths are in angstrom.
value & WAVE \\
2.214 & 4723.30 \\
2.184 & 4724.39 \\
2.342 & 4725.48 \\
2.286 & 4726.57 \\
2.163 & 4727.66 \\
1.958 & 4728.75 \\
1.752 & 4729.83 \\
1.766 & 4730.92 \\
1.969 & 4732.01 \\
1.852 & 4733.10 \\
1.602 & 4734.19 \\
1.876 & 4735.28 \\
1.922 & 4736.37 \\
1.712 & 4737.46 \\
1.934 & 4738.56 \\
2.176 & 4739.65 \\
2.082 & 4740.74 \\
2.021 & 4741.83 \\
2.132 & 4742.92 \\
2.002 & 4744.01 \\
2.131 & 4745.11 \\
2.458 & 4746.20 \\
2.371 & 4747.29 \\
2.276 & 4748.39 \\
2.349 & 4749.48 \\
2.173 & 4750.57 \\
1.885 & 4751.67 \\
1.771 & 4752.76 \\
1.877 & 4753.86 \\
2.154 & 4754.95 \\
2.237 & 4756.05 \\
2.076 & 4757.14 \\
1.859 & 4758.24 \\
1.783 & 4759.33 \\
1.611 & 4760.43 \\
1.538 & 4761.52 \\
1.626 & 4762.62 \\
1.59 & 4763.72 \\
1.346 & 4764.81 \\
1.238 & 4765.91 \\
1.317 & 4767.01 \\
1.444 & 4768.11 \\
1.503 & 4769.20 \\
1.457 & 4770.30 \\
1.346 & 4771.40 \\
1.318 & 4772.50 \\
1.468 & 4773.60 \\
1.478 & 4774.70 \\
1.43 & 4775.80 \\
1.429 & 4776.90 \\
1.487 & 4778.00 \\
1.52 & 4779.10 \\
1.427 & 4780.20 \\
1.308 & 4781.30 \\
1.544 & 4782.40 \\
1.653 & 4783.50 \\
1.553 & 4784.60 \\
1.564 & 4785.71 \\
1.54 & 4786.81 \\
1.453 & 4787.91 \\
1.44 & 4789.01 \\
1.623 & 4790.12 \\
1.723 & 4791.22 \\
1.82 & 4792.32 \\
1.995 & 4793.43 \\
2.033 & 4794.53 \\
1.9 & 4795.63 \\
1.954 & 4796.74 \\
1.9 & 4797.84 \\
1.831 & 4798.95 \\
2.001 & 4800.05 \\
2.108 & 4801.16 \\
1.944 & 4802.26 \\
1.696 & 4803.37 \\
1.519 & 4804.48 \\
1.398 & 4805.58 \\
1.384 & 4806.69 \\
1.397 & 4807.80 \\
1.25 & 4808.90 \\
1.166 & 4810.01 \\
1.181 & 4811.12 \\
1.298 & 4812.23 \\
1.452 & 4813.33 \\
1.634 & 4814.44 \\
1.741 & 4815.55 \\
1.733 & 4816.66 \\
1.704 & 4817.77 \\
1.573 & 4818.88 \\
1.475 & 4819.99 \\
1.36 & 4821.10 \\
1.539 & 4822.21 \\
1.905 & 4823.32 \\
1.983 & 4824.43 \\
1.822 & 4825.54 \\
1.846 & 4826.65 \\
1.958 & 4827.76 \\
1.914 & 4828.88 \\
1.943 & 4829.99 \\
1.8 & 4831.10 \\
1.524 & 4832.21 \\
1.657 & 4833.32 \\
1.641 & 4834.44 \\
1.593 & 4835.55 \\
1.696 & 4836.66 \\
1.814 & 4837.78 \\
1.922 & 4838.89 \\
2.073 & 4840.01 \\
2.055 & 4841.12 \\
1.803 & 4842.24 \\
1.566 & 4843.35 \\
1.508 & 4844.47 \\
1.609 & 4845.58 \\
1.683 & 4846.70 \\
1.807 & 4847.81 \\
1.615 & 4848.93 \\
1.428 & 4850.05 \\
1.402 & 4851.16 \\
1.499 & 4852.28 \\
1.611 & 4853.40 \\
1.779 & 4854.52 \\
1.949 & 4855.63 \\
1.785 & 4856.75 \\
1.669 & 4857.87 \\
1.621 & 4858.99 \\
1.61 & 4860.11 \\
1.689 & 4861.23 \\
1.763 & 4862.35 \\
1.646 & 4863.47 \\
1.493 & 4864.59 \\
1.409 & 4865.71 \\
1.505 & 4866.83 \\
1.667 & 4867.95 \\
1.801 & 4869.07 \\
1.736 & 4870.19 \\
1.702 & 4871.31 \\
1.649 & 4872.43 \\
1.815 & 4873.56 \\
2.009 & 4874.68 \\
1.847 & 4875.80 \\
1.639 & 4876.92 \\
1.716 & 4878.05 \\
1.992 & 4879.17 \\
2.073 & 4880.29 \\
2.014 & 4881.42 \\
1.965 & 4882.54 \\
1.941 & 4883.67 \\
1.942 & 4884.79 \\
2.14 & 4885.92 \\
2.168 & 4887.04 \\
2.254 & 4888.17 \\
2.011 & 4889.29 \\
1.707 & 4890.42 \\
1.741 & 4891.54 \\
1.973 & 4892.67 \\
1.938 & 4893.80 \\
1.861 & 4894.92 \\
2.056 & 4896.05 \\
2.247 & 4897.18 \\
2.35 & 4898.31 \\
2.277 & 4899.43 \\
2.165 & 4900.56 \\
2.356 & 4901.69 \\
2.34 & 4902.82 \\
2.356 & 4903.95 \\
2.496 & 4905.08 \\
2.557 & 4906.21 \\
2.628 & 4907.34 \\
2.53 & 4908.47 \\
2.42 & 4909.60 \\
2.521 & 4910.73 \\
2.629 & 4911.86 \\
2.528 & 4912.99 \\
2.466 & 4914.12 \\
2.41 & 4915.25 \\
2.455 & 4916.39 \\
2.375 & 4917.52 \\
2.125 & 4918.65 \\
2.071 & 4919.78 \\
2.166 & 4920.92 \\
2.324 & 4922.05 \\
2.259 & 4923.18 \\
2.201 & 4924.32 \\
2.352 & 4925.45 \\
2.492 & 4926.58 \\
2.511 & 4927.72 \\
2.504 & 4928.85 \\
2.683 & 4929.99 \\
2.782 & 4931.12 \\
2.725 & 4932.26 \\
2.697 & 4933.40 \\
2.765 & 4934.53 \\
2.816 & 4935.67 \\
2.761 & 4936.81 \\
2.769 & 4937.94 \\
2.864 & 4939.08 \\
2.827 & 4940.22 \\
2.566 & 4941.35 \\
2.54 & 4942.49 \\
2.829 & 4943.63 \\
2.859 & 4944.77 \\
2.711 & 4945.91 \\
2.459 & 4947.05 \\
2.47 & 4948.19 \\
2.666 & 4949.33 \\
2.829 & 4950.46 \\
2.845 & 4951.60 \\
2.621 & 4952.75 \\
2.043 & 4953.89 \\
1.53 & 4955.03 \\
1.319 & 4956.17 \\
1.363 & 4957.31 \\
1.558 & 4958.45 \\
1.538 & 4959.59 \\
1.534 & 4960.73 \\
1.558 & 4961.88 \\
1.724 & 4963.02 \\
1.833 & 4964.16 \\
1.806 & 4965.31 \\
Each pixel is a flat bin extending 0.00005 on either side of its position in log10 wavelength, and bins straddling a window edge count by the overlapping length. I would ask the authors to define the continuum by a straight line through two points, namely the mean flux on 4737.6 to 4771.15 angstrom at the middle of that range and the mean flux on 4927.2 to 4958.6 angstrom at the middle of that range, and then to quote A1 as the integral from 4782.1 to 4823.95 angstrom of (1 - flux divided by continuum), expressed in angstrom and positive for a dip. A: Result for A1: 8.28 angstrom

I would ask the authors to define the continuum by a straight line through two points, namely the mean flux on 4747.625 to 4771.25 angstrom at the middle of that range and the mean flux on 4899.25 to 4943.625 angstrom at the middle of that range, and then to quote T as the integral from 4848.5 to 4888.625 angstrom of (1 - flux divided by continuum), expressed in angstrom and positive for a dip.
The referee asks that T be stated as 8.9 angstrom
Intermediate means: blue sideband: 1.76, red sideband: 2.5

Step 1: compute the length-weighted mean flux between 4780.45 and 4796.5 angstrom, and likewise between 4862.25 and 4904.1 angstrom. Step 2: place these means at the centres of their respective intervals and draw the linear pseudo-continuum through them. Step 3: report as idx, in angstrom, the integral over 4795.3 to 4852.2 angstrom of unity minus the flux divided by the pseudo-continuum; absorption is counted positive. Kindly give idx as 2.5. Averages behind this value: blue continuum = 1.66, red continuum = 1.93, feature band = 1.68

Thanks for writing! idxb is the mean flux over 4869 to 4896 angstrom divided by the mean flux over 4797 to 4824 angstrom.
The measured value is 1.19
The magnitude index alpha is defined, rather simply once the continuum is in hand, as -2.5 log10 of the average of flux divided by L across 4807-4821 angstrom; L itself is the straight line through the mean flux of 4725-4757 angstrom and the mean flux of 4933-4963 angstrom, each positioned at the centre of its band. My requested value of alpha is 0.418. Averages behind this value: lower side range 2.04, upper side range 2.35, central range 1.46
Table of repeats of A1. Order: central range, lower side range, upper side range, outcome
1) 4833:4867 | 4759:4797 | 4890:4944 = 5.5 angstrom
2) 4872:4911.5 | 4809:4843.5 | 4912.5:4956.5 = 1.3 angstrom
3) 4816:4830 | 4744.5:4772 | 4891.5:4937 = 2.1 angstrom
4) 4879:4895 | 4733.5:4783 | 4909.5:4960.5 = 1.8 angstrom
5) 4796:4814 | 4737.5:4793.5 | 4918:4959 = 2.8 angstrom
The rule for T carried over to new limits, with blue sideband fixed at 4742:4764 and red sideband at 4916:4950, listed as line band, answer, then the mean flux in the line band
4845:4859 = 4.0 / 1.65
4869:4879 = 2.5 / 1.78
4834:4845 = 2.4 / 1.77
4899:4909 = 0.2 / 2.41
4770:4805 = 7.8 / 1.64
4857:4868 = 3.4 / 1.61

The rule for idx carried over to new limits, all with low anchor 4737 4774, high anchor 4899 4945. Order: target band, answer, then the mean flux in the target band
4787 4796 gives 1.1 angstrom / 1.74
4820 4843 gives 3.9 angstrom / 1.78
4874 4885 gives 2.0 angstrom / 1.91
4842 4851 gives 2.4 angstrom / 1.61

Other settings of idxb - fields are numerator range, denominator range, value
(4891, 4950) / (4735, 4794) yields 1.41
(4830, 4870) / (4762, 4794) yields 1.12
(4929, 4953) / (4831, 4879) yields 1.60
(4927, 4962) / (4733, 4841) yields 1.40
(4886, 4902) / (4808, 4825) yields 1.36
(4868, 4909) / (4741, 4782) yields 1.18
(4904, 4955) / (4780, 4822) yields 1.57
